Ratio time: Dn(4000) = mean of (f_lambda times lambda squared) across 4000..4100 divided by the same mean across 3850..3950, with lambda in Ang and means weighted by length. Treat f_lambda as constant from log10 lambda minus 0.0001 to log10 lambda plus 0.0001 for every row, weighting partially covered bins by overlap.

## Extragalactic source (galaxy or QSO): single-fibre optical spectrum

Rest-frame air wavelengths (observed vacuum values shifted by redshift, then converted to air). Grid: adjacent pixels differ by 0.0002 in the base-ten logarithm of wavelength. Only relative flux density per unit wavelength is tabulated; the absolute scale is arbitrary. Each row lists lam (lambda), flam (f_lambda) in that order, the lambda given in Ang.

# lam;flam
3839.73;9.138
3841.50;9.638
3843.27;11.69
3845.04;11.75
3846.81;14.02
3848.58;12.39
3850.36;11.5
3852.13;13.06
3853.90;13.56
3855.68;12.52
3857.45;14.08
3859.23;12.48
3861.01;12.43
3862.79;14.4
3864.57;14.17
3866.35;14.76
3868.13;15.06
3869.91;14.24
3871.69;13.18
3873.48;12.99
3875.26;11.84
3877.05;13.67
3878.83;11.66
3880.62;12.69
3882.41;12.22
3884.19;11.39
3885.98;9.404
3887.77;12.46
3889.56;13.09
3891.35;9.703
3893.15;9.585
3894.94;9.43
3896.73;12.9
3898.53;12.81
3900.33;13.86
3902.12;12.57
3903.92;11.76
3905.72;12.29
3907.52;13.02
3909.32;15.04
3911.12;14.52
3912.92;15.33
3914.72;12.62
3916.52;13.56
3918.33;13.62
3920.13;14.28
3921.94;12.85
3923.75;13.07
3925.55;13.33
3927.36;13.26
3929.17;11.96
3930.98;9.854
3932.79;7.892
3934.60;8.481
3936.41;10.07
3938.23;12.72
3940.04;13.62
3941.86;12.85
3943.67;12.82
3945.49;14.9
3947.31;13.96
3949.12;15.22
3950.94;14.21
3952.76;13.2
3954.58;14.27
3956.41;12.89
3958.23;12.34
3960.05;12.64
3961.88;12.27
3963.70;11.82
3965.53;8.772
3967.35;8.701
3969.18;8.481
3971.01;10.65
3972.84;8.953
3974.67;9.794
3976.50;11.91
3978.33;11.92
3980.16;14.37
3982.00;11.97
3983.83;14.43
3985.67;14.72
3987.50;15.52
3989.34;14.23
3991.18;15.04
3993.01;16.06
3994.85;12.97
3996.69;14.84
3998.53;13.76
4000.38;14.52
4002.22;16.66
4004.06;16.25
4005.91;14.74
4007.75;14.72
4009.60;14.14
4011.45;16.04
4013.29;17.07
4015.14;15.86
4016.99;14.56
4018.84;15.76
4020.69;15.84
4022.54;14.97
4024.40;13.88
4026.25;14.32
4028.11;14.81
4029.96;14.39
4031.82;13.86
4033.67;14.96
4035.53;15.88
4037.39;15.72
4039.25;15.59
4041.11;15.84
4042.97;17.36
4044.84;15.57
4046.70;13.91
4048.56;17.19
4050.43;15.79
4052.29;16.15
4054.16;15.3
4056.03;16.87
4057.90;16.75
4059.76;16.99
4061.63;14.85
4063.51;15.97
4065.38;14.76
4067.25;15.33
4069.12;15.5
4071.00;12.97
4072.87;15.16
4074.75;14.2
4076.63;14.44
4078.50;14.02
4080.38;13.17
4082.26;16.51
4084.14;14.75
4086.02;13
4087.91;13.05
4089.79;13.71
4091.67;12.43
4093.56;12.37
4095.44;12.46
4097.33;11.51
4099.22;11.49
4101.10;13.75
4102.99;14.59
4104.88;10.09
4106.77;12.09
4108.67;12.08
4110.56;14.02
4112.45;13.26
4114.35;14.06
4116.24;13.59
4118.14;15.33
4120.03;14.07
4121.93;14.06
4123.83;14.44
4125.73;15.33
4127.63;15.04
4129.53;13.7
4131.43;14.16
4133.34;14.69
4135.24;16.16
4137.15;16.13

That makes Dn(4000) 1.26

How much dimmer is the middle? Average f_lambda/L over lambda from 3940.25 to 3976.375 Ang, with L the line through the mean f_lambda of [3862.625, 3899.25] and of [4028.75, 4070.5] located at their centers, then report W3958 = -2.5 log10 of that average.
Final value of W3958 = 0.15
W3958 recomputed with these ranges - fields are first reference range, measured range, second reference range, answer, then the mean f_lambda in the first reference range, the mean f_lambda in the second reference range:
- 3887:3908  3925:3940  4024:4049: 0.16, 11.9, 15.2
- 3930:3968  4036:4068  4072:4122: -0.21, 12.1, 13.4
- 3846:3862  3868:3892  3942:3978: 0.03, 12.9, 12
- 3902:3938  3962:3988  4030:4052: 0.20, 12.5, 15.6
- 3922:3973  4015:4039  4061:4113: -0.16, 12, 13.6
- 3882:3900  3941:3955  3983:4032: -0.06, 11.4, 15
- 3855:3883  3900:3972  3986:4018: 0.14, 13.3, 15.1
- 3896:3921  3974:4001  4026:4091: 0.04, 13.4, 15.1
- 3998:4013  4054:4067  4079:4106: -0.15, 15.2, 13.1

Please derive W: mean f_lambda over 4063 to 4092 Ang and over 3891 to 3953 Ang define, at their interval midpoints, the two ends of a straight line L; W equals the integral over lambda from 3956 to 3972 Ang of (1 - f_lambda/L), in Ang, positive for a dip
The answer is 2.7 Ang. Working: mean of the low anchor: 12.6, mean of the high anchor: 14.3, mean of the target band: 10.9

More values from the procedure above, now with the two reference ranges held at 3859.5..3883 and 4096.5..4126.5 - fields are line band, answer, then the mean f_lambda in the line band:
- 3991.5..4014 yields -3.0 Ang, 15.1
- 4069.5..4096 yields -0.9 Ang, 13.8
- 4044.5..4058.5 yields -2.7 Ang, 15.9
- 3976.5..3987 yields -0.1 Ang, 13.4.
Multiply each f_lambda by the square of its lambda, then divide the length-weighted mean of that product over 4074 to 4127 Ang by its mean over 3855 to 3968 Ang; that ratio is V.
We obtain 1.18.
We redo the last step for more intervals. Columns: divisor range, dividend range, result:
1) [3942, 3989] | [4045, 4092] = 1.26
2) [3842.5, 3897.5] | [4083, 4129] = 1.20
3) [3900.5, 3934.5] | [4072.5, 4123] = 1.15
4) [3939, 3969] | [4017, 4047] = 1.25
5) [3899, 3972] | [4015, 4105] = 1.25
